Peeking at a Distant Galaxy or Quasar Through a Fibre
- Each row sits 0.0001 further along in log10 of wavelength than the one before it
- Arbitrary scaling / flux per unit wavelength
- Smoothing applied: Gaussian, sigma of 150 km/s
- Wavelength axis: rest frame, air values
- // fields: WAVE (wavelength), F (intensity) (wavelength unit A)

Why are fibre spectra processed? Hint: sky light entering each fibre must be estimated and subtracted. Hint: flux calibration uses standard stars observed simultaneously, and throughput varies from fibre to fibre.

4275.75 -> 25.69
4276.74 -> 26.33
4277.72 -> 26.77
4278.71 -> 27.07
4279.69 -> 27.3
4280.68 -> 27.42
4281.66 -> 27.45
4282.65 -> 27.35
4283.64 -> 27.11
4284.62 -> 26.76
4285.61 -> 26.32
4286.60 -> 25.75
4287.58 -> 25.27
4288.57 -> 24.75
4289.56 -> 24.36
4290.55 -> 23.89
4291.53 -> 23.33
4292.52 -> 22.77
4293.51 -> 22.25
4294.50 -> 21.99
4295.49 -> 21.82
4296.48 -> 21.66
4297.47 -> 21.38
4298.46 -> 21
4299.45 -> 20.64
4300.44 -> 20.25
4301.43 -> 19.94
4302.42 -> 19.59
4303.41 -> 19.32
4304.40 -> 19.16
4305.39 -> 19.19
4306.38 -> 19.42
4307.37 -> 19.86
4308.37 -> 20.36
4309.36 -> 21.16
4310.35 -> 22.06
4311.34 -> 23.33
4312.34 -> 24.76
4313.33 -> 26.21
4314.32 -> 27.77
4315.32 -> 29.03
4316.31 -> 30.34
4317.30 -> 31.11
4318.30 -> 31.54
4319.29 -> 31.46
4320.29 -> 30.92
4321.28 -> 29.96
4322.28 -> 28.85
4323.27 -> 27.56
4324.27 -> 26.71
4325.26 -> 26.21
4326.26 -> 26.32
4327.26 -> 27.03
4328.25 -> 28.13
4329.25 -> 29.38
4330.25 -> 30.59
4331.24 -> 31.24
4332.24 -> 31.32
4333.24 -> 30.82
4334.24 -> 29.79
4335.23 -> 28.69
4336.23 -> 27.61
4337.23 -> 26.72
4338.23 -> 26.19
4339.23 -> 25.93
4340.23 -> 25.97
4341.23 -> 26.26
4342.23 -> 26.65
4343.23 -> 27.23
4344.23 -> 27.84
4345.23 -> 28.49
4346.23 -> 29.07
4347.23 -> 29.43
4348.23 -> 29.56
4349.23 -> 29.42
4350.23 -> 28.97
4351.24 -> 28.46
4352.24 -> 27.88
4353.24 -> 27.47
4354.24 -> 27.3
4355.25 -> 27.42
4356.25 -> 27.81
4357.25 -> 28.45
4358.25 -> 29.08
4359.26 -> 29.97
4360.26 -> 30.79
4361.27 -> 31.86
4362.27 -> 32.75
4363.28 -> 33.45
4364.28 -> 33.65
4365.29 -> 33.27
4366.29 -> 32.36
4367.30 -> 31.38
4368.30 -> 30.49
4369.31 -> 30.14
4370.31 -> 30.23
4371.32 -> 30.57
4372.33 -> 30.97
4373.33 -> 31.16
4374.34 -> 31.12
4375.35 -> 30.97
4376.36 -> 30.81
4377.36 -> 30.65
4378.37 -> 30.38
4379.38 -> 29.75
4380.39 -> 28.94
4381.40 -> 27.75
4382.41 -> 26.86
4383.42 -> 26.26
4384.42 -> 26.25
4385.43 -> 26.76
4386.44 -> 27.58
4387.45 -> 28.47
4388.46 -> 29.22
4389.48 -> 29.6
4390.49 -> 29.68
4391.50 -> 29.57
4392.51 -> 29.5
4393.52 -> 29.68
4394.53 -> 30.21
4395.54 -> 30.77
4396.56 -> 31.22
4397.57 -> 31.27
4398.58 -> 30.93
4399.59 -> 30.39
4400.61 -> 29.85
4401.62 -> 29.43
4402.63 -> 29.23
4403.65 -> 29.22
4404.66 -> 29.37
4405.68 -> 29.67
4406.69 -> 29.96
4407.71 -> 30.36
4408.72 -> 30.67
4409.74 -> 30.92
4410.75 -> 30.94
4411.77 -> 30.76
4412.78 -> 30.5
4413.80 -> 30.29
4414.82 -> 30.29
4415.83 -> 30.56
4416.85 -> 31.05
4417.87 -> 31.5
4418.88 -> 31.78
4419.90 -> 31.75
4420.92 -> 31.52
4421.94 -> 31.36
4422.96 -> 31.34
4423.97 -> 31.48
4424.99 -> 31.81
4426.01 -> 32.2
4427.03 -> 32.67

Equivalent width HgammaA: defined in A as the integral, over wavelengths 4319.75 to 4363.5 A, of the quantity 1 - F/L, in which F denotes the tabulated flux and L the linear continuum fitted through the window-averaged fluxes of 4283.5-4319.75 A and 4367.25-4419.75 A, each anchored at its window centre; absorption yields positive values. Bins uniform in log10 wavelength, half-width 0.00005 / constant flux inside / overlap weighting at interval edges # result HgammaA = -3.76 A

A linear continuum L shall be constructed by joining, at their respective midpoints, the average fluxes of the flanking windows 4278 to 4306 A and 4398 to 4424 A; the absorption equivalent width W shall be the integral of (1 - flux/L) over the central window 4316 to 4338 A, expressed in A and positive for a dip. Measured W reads -3.2 A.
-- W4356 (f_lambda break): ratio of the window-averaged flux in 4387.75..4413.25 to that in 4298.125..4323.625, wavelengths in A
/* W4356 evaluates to 1.2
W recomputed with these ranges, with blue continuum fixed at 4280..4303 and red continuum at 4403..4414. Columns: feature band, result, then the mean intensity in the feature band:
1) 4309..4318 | -0.5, 26.4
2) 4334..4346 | -0.4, 27.3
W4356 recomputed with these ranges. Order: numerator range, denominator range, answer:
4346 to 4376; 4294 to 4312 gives 1.46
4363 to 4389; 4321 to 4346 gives 1.07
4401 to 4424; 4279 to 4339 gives 1.20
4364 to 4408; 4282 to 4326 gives 1.22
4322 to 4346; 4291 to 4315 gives 1.29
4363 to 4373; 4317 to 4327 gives 1.09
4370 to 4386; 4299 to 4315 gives 1.36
